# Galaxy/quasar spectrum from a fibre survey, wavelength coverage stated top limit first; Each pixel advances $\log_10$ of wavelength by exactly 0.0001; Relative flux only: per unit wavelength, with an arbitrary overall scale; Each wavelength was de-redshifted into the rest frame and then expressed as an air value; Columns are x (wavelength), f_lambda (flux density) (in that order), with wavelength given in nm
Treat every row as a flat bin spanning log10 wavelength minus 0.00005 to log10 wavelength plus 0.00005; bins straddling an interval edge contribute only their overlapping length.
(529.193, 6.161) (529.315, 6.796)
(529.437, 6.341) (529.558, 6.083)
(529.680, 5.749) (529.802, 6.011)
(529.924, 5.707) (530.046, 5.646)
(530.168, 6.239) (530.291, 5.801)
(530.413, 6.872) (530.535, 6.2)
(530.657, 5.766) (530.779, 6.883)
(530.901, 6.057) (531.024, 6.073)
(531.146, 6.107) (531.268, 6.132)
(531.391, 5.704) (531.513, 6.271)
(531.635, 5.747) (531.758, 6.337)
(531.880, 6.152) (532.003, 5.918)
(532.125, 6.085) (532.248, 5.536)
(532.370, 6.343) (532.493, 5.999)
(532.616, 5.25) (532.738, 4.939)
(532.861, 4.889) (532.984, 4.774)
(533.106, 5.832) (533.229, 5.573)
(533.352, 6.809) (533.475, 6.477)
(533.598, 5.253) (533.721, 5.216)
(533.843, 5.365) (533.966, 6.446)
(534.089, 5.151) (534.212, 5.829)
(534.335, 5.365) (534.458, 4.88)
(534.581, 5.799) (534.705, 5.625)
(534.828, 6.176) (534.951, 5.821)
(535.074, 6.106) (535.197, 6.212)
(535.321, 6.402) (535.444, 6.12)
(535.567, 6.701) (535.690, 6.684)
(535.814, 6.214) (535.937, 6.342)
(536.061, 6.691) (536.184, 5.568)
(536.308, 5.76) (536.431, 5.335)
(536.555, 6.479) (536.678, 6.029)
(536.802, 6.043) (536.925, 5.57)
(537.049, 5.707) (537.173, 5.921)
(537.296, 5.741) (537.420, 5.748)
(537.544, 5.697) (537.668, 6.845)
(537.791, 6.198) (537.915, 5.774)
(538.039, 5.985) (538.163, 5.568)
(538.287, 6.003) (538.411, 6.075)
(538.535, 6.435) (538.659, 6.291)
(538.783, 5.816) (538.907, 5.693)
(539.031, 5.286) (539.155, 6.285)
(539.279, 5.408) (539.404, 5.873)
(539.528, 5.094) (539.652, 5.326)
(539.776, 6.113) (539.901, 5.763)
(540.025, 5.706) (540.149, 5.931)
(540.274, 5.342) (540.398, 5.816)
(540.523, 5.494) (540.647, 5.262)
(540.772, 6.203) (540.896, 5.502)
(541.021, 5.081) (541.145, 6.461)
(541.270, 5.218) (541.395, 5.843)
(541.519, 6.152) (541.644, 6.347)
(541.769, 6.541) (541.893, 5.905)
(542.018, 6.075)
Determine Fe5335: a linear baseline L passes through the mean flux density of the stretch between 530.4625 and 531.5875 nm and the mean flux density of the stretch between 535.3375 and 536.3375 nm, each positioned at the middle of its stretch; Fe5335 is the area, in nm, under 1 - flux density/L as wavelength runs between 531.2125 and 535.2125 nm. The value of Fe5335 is 0.29 nm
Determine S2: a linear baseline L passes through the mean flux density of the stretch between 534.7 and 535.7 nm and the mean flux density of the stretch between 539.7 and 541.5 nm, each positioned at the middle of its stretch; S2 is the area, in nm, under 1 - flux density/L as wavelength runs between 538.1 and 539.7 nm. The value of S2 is 0.022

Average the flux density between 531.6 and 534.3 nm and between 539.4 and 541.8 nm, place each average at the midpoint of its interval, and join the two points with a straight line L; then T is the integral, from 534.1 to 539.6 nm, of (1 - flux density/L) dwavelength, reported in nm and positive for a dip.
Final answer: -0.190 nm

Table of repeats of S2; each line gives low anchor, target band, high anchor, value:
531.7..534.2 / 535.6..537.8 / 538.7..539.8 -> -0.14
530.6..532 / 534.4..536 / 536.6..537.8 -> -0.02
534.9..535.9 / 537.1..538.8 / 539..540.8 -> -0.02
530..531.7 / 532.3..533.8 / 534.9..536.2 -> 0.14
